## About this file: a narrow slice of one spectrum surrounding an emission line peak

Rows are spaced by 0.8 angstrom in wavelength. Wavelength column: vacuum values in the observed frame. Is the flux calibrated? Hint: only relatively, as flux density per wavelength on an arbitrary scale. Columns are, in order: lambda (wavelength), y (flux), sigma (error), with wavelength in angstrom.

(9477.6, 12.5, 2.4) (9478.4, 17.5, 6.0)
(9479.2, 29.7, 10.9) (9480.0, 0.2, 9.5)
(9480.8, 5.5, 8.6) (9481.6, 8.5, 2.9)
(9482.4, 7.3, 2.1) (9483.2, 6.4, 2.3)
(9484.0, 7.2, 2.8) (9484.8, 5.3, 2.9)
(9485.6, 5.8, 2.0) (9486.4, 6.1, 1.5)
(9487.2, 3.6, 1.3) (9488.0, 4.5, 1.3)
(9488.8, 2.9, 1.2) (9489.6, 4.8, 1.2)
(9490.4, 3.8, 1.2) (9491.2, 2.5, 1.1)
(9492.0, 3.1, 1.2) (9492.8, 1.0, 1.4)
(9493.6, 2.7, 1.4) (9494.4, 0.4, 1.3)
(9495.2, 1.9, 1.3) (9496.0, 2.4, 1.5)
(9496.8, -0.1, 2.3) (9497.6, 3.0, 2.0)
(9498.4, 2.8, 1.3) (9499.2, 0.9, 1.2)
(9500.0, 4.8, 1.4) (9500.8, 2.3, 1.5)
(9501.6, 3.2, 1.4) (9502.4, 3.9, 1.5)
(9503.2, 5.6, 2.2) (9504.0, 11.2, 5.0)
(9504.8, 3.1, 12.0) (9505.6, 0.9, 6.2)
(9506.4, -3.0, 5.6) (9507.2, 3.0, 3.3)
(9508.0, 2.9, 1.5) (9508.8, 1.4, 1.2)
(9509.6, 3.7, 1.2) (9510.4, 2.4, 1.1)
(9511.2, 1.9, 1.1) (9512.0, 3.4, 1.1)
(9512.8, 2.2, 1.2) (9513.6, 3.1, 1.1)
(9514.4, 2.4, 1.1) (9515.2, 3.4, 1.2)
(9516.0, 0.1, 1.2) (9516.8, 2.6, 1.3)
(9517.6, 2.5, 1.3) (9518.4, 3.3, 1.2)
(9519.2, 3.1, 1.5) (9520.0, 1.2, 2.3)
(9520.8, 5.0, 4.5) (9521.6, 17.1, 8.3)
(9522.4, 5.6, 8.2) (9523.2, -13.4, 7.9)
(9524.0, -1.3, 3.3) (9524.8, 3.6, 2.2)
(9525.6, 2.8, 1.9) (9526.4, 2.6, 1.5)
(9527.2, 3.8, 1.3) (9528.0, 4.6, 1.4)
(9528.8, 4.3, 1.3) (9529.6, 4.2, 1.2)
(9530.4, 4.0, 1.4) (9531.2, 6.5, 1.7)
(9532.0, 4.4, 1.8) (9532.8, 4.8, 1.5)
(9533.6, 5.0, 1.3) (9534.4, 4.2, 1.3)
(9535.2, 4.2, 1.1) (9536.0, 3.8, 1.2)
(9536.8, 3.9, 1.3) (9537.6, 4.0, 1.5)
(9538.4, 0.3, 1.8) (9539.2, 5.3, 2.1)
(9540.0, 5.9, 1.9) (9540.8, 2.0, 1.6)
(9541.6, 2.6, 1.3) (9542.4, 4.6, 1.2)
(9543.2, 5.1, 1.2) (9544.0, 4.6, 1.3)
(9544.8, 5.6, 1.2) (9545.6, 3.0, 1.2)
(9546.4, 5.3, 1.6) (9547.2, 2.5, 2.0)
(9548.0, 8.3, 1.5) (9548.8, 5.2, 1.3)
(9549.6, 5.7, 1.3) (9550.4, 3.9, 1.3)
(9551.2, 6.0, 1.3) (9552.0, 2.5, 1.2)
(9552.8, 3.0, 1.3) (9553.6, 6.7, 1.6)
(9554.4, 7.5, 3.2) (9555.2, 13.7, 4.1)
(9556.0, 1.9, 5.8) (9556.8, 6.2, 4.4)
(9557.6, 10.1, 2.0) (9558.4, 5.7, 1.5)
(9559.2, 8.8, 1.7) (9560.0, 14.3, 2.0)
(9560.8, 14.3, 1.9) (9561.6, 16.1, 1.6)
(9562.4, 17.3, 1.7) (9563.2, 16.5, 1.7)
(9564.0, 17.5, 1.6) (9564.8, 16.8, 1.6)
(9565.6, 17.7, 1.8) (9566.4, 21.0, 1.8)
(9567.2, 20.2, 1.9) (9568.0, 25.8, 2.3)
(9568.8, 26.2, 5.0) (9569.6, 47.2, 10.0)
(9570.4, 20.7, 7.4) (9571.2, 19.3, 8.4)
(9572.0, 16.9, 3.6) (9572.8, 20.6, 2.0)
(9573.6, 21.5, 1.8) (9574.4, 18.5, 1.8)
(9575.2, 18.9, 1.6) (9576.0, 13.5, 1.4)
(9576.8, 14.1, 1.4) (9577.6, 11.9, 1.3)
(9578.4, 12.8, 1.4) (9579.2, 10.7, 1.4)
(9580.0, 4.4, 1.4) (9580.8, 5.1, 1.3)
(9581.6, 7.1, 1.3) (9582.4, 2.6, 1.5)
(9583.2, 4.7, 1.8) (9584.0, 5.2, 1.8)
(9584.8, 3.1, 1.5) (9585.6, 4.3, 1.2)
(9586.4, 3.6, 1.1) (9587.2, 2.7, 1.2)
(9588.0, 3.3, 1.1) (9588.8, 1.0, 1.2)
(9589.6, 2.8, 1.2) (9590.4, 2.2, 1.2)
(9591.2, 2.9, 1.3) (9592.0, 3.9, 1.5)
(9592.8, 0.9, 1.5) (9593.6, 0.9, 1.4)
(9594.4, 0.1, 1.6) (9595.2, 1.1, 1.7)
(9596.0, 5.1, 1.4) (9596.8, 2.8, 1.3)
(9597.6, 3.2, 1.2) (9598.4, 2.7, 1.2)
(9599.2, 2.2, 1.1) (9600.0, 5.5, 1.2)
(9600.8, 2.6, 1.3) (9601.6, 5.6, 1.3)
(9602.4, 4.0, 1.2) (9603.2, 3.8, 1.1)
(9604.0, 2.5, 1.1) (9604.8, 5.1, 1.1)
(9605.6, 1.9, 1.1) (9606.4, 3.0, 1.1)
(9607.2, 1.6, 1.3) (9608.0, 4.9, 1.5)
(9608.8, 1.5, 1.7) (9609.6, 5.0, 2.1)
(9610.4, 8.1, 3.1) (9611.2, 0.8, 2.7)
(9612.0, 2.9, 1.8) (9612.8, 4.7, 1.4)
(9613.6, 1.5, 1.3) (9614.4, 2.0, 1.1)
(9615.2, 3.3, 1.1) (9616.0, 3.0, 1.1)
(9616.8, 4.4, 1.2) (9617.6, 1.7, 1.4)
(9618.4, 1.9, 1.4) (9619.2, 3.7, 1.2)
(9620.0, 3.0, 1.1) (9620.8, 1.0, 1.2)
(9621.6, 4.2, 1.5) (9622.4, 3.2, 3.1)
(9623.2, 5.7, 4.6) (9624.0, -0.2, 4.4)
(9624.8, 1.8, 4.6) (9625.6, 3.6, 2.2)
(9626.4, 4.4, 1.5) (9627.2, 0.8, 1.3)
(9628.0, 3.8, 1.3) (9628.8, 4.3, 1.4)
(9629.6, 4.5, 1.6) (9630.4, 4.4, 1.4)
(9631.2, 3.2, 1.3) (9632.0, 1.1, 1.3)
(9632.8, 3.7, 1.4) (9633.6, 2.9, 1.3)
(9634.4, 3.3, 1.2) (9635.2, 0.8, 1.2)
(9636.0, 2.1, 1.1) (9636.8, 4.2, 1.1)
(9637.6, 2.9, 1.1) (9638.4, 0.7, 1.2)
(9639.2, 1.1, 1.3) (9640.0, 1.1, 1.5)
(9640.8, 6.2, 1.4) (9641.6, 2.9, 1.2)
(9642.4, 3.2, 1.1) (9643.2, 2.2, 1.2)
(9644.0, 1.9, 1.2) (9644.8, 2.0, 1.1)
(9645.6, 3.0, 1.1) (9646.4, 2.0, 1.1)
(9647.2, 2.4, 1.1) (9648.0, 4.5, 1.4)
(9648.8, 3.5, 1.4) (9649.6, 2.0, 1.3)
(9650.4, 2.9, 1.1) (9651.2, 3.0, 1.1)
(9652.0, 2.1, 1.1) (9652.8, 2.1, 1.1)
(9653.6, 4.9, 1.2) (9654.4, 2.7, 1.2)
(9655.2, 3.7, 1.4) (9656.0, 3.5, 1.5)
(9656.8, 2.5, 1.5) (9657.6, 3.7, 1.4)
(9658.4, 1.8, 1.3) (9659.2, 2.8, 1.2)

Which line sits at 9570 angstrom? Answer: [O III] 5007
